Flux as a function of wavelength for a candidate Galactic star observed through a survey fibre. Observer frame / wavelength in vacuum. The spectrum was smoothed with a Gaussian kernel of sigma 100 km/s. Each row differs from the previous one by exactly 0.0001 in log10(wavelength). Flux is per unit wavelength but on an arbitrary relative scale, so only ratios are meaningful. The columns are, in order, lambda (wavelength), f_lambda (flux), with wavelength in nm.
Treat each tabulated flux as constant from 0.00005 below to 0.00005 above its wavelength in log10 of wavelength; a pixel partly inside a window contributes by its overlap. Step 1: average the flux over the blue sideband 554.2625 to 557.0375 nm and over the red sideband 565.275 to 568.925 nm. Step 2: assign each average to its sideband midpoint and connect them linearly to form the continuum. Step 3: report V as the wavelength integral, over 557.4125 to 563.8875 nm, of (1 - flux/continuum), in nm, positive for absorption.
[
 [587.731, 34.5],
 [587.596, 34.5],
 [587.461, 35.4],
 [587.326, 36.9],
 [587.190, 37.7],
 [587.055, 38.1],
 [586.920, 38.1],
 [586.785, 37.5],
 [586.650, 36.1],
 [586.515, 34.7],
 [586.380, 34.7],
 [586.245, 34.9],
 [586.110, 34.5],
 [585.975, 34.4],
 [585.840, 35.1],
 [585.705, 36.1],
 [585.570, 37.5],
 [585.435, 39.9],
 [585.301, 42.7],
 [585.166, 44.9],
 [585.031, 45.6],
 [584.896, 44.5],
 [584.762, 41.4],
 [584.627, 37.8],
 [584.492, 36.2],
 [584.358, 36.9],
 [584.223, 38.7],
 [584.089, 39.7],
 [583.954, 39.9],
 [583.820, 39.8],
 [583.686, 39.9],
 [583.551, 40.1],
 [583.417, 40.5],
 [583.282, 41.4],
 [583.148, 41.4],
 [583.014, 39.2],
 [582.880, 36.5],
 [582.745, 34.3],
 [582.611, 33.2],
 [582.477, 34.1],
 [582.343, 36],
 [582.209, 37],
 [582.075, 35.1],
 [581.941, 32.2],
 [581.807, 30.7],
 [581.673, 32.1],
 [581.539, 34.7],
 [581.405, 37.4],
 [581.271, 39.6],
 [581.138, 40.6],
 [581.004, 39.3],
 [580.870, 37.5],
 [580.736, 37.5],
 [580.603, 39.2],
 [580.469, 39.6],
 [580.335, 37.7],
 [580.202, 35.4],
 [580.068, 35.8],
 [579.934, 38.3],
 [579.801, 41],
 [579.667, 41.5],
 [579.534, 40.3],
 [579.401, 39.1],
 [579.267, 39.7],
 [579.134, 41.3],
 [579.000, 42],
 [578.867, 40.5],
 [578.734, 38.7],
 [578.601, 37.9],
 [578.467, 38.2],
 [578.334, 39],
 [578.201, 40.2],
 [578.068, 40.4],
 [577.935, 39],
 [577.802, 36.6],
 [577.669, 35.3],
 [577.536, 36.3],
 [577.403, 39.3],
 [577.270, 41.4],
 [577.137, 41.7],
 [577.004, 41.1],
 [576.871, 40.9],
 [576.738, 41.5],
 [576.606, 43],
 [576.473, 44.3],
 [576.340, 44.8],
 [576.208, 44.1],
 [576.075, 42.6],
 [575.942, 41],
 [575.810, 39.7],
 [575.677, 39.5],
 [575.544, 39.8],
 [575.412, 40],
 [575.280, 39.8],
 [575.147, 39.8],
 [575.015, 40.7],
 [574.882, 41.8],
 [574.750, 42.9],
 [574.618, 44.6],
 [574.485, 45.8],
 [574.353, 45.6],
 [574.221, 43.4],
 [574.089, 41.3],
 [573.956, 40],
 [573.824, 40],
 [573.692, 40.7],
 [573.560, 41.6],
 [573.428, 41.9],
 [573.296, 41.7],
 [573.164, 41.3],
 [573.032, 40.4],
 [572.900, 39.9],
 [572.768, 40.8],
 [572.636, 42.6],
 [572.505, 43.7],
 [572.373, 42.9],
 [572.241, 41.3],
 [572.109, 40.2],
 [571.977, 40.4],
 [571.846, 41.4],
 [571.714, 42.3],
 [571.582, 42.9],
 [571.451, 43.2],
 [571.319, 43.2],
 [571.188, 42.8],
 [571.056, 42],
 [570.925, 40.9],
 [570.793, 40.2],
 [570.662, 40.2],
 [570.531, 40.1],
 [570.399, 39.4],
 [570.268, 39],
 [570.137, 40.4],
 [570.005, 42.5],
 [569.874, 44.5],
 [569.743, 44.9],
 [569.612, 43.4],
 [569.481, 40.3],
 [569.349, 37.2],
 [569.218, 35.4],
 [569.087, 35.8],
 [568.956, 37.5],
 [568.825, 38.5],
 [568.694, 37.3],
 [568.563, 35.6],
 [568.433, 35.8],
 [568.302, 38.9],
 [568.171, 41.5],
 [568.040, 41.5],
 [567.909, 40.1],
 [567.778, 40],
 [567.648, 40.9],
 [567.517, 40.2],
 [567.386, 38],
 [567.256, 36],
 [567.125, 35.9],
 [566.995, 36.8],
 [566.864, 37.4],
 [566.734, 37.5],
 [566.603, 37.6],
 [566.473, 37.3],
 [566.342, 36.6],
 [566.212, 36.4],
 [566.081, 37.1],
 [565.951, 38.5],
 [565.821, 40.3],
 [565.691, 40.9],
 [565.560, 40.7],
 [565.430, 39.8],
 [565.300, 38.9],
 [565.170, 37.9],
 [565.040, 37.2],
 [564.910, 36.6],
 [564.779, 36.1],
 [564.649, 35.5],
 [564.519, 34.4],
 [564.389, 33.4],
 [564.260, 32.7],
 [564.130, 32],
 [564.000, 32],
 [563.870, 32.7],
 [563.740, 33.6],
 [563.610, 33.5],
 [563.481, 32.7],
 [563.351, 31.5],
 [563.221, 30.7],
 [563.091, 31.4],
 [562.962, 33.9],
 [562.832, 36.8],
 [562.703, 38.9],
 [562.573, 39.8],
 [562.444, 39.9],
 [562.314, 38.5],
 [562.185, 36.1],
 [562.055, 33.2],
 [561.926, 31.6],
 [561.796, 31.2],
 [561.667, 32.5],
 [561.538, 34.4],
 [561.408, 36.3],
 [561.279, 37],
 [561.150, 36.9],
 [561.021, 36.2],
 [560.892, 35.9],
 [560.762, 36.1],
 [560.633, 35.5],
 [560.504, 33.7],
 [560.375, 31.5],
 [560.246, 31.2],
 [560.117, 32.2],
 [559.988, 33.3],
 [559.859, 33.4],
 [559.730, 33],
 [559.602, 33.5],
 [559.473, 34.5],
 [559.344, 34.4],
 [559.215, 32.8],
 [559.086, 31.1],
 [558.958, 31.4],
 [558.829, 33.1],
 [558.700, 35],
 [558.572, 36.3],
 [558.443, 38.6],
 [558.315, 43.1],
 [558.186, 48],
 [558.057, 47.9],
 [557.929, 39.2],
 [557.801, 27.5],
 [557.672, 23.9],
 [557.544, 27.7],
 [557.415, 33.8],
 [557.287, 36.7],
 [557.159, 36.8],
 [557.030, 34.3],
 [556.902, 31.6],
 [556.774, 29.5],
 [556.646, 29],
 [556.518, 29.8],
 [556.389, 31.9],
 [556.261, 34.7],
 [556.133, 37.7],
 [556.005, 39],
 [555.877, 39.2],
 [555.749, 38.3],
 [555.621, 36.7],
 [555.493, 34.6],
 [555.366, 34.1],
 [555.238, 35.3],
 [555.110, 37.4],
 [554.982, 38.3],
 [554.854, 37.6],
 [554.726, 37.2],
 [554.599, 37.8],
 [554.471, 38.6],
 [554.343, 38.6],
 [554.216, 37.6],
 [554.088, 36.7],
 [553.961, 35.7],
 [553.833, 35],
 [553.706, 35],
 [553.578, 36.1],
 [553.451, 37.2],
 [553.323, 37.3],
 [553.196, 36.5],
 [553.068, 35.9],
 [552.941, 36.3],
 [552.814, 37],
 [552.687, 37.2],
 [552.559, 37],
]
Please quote 0.37 nm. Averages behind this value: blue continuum 35.6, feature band 34.7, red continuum 38.4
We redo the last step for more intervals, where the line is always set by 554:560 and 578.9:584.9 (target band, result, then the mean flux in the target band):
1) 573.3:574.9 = -0.225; 42.5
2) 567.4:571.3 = -0.340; 39.9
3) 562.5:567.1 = 0.029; 36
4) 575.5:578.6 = -0.233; 40.4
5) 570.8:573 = -0.289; 41.8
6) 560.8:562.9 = -0.004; 35.9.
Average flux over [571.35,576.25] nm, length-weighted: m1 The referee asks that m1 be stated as 41.7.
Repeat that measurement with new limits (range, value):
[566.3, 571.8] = 39.6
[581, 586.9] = 37.7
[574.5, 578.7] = 40.6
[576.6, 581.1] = 39.3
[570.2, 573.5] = 41.4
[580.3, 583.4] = 36.8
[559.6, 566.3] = 35.2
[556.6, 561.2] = 34.4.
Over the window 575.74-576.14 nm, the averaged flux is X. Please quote 41.1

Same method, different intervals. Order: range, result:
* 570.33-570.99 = 40.1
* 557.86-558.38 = 44.4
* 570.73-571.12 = 41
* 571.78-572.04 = 41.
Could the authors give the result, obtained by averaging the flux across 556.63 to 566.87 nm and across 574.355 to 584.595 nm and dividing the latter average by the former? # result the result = 1.1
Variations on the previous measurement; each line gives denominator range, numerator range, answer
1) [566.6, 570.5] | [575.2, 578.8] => 1.03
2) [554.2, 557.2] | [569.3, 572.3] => 1.16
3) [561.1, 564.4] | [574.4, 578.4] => 1.19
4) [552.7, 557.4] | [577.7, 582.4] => 1.06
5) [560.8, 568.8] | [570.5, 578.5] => 1.13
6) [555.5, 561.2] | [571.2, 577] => 1.21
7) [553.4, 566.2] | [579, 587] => 1.08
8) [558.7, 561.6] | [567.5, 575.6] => 1.20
